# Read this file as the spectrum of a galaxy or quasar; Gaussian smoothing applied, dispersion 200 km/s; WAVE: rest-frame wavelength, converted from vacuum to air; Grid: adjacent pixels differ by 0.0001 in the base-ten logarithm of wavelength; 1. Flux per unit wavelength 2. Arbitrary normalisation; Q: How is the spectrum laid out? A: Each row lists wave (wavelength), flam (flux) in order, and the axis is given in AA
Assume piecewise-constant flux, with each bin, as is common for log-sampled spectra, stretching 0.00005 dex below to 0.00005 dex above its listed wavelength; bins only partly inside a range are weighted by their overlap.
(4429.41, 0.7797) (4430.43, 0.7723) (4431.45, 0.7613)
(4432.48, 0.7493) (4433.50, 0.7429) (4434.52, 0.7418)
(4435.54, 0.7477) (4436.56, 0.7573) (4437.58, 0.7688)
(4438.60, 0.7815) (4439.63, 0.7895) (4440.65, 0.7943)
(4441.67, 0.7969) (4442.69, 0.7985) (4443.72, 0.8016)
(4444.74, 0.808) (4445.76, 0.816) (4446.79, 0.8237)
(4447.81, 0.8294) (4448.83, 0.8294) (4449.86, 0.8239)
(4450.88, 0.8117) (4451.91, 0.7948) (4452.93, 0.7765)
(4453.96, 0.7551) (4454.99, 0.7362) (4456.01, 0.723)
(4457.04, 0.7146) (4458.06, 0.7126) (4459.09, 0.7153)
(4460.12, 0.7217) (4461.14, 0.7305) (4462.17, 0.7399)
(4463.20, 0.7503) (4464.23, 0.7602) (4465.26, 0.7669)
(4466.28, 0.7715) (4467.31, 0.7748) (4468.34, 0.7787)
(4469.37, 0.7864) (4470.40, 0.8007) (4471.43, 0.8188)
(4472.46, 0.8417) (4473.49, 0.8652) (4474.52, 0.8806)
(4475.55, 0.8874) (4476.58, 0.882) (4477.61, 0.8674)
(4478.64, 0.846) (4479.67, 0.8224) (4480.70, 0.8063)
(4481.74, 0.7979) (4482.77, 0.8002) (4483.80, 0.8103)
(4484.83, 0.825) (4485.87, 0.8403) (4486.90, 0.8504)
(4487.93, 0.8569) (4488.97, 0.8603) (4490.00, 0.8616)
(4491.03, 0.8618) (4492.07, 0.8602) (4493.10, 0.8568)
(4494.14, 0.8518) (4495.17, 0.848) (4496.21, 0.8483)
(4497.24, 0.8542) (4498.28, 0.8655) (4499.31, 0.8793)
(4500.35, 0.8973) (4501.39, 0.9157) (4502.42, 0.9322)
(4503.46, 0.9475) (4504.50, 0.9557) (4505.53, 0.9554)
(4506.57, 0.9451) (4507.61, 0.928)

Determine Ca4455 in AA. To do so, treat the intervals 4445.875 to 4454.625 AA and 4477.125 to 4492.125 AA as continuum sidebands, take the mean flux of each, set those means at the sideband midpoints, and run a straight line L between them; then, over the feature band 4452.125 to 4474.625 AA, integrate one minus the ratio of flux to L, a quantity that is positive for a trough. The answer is 1.36 AA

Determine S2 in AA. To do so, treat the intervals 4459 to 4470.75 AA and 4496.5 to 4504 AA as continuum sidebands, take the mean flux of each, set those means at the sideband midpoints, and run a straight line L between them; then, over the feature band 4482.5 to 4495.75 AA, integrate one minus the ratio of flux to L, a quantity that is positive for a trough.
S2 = 0.1 AA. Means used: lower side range 0.759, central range 0.846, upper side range 0.897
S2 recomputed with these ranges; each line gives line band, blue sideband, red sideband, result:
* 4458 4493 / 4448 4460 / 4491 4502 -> 0.19 AA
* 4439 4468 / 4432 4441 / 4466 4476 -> 0.63 AA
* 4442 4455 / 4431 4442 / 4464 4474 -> -0.42 AA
